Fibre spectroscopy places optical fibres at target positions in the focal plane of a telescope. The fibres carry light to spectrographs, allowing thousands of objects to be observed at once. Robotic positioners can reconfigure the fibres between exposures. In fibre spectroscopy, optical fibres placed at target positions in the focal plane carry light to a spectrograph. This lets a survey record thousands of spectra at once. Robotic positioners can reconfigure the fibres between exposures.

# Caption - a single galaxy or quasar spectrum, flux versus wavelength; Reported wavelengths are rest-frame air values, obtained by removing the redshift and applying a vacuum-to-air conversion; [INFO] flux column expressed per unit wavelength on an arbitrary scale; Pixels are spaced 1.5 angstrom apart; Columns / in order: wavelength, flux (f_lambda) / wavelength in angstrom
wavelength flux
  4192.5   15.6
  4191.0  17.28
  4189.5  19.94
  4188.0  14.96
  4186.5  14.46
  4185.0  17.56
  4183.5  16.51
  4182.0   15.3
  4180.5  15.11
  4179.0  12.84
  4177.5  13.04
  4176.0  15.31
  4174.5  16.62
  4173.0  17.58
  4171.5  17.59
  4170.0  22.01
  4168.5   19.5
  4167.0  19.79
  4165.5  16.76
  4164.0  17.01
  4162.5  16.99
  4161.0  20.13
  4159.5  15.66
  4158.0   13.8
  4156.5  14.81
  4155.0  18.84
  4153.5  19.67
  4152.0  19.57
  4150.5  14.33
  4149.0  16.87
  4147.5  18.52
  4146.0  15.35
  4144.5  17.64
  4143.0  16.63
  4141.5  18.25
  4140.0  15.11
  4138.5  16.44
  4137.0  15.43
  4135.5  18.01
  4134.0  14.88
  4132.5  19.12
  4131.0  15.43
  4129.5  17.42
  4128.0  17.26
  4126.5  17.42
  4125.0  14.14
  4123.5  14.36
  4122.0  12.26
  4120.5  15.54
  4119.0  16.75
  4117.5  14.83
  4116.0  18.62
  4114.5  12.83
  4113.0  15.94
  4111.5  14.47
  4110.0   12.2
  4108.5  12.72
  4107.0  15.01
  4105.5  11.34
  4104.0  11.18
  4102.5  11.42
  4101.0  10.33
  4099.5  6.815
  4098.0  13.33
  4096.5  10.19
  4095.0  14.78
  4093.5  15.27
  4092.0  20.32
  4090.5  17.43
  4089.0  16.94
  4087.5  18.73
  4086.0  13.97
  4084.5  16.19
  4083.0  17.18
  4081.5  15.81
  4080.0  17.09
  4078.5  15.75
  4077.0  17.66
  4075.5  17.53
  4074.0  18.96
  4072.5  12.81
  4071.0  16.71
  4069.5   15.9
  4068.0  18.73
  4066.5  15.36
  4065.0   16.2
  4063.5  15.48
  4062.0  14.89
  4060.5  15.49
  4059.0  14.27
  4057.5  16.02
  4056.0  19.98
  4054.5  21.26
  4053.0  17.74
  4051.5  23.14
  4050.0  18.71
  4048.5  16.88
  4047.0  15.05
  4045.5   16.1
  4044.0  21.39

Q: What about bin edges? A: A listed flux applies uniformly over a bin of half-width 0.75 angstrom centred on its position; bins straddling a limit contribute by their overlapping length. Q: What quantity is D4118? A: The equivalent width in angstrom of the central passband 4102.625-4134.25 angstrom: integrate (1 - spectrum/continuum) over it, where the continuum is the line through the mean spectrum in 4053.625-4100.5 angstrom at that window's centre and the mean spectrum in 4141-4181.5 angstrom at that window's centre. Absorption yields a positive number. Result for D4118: 3.2 angstrom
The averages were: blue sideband 16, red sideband 17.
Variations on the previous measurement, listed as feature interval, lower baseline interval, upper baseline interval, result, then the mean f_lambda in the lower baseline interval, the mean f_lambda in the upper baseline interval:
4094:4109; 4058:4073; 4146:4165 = 4.13 angstrom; 15.6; 17.1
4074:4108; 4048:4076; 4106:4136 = 3.16 angstrom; 17.2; 15.4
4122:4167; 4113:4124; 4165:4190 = -2.58 angstrom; 15.1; 16.7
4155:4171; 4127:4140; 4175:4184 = -2.42 angstrom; 16.7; 14.7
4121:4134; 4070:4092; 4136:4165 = 0.77 angstrom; 16.7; 16.9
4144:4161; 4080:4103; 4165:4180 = -0.49 angstrom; 14.7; 17.1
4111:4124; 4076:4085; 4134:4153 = 1.28 angstrom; 16.7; 16.8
